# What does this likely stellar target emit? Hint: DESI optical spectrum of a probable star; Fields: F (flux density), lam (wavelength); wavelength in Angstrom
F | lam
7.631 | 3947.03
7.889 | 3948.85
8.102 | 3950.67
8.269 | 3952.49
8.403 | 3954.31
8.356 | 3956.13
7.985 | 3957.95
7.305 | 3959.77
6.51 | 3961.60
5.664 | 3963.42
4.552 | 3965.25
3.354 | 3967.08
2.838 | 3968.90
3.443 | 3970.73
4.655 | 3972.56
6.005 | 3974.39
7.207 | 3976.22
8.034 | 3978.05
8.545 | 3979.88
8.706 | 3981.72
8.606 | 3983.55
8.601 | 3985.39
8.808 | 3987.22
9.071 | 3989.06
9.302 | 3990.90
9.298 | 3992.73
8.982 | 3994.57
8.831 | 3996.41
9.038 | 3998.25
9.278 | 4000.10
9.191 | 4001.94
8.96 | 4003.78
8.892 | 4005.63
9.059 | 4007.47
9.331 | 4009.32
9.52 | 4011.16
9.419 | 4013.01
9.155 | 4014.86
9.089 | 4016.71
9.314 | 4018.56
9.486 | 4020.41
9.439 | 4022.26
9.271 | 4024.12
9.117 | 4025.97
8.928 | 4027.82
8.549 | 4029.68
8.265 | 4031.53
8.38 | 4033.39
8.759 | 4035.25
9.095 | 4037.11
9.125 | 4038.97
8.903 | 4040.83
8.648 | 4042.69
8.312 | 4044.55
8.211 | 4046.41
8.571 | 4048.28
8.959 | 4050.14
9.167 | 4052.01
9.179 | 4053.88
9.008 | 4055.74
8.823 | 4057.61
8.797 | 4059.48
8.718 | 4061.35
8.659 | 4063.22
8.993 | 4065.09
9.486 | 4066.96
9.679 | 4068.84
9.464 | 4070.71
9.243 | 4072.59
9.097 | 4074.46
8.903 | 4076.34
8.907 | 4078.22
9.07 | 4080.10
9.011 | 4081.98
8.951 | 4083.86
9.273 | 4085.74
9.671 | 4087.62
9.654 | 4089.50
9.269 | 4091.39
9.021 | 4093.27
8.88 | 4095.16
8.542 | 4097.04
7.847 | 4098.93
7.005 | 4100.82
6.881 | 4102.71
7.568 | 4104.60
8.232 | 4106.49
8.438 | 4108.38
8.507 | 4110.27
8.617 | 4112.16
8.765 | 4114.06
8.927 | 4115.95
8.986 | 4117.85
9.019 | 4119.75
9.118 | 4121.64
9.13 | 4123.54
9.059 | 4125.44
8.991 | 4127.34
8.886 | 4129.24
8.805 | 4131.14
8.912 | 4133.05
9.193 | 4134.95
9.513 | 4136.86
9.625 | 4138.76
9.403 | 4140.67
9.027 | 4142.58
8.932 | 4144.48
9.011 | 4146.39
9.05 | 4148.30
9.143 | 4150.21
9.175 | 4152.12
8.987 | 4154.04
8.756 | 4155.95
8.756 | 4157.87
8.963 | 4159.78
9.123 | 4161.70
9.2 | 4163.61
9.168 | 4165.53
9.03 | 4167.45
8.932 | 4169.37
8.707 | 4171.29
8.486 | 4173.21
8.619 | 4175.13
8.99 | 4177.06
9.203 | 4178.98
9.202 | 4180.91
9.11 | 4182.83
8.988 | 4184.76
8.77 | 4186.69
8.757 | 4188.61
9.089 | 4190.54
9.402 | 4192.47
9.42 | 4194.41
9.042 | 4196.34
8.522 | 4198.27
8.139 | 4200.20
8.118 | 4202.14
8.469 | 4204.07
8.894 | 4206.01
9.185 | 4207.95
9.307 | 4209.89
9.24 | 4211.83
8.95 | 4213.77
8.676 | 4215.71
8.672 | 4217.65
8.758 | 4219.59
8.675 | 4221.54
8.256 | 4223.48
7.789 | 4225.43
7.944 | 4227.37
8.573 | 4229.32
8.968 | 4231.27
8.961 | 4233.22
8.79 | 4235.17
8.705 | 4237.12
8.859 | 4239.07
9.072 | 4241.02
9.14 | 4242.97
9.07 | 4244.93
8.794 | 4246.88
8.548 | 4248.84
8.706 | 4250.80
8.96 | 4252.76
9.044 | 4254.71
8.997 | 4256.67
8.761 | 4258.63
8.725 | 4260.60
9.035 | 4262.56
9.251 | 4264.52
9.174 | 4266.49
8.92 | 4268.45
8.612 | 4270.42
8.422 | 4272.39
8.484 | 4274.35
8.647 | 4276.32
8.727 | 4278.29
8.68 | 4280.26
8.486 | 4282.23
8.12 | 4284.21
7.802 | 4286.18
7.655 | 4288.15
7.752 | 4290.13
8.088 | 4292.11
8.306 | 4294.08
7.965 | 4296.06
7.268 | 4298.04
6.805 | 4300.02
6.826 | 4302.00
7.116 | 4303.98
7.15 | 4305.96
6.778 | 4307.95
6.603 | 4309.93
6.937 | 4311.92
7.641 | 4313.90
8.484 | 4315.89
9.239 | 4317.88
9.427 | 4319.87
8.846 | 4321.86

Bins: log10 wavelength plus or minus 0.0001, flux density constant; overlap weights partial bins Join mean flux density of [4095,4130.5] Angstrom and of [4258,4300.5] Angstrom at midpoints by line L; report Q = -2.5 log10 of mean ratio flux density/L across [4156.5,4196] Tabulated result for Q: -0.07 mag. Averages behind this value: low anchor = 8.49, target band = 8.99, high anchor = 8.36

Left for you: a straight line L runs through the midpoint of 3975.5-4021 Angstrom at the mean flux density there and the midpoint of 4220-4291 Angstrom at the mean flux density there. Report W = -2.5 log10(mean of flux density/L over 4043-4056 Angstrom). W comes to 0.02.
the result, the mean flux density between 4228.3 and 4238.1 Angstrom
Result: 8.79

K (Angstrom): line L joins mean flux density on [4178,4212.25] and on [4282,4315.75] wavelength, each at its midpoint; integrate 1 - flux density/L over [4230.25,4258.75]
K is -2.3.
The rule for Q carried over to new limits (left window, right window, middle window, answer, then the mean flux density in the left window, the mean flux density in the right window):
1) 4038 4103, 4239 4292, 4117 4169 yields -0.03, 8.87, 8.67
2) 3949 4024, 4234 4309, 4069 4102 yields -0.10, 7.98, 8.37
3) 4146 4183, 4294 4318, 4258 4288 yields -0.12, 8.98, 7.37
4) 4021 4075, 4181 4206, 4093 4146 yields 0.02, 8.93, 8.84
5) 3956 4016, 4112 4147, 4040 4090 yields -0.07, 7.78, 9.06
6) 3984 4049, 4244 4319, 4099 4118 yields 0.07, 8.97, 8.22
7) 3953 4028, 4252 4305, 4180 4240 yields -0.07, 8.04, 8.32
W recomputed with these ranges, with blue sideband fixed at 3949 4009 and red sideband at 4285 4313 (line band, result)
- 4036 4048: -0.15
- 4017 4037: -0.18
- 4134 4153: -0.22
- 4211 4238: -0.16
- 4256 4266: -0.21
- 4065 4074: -0.24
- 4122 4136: -0.20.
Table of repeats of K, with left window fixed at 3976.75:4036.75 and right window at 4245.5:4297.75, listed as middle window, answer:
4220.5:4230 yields 0.4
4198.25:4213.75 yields -0.2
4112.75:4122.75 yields -0.2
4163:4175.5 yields -0.2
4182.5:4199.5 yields -0.6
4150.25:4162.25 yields -0.3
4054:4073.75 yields -0.5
